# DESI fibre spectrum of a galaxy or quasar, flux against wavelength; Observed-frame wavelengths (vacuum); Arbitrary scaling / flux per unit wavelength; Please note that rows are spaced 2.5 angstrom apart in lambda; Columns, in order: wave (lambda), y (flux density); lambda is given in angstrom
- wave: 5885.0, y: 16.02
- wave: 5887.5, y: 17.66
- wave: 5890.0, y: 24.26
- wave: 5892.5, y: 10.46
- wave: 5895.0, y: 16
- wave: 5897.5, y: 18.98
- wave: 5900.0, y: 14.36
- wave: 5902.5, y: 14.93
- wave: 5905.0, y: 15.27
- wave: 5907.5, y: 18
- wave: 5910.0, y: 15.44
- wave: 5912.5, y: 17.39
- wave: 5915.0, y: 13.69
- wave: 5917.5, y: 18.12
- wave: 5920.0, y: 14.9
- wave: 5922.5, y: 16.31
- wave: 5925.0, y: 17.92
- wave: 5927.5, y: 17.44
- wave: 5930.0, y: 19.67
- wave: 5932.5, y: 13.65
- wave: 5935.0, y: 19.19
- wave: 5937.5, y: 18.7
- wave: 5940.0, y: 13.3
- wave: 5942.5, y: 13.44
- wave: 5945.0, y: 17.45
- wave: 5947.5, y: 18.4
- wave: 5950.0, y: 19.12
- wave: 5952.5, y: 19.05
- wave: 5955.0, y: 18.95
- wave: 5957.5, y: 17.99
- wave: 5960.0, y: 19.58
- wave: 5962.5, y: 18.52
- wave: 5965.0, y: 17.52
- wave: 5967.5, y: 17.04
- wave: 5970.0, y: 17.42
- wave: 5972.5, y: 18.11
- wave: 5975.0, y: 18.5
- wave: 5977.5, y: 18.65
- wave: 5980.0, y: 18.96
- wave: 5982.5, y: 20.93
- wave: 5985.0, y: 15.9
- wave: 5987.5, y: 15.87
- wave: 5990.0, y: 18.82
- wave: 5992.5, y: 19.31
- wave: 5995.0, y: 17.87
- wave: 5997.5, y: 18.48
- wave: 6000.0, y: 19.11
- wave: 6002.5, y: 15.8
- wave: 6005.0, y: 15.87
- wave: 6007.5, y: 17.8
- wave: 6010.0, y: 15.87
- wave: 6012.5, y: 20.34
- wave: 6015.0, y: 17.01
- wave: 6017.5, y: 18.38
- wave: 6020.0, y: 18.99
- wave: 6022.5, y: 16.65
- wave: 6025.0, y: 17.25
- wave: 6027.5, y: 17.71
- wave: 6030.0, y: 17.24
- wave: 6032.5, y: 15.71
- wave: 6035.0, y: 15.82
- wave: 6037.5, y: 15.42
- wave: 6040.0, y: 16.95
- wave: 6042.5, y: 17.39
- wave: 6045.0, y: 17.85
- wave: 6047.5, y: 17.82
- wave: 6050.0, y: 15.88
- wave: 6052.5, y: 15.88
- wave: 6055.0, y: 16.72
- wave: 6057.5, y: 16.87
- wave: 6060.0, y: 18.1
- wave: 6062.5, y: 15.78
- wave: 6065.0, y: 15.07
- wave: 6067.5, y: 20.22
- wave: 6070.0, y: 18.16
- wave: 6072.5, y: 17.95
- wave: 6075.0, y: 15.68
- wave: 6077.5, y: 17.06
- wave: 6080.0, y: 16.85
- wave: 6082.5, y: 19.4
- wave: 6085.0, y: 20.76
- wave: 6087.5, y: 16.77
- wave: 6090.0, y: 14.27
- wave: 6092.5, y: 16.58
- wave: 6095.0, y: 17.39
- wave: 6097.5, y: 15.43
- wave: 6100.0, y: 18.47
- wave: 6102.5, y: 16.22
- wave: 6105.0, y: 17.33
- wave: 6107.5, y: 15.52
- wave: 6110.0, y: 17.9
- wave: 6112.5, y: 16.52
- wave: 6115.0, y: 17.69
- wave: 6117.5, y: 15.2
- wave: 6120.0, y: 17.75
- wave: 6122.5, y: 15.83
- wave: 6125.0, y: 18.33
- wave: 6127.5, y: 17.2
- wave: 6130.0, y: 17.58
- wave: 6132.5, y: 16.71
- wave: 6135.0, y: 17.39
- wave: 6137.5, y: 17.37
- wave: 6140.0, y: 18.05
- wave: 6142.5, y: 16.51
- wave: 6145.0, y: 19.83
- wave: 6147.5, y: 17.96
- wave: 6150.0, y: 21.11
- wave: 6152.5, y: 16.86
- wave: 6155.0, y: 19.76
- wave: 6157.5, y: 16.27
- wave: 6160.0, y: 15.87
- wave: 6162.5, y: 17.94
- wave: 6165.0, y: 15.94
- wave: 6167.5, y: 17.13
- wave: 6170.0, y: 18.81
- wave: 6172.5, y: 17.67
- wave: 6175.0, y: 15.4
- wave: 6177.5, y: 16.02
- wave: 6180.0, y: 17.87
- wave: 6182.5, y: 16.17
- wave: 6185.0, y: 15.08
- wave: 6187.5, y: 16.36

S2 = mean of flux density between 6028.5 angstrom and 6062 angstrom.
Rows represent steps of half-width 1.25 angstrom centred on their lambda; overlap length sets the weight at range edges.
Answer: 16.7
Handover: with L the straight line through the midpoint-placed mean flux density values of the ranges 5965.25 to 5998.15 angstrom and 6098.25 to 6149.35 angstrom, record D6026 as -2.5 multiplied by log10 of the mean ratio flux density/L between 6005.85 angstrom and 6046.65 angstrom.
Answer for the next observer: 0.04 mag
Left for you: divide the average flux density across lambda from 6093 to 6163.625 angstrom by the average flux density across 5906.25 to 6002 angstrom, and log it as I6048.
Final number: 0.99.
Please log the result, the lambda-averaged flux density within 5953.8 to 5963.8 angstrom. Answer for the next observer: 18.8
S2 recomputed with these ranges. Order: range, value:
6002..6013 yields 17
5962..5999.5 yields 18.1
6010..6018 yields 18.2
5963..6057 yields 17.5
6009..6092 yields 17.2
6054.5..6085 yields 17.5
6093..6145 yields 17.1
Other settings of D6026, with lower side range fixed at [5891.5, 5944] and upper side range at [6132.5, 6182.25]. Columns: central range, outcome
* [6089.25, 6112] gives 0.04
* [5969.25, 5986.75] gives -0.12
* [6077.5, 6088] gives -0.08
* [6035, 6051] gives 0.00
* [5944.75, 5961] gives -0.15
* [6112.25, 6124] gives 0.04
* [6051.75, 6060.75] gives 0.00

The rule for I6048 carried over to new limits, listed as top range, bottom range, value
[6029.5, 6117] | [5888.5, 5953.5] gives 1.01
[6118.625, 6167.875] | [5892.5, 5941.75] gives 1.08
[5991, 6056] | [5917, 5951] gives 1.02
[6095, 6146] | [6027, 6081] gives 1.01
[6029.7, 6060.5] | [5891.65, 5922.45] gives 1.06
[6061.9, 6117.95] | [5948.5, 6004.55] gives 0.94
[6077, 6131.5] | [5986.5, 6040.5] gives 0.98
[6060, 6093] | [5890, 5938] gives 1.05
